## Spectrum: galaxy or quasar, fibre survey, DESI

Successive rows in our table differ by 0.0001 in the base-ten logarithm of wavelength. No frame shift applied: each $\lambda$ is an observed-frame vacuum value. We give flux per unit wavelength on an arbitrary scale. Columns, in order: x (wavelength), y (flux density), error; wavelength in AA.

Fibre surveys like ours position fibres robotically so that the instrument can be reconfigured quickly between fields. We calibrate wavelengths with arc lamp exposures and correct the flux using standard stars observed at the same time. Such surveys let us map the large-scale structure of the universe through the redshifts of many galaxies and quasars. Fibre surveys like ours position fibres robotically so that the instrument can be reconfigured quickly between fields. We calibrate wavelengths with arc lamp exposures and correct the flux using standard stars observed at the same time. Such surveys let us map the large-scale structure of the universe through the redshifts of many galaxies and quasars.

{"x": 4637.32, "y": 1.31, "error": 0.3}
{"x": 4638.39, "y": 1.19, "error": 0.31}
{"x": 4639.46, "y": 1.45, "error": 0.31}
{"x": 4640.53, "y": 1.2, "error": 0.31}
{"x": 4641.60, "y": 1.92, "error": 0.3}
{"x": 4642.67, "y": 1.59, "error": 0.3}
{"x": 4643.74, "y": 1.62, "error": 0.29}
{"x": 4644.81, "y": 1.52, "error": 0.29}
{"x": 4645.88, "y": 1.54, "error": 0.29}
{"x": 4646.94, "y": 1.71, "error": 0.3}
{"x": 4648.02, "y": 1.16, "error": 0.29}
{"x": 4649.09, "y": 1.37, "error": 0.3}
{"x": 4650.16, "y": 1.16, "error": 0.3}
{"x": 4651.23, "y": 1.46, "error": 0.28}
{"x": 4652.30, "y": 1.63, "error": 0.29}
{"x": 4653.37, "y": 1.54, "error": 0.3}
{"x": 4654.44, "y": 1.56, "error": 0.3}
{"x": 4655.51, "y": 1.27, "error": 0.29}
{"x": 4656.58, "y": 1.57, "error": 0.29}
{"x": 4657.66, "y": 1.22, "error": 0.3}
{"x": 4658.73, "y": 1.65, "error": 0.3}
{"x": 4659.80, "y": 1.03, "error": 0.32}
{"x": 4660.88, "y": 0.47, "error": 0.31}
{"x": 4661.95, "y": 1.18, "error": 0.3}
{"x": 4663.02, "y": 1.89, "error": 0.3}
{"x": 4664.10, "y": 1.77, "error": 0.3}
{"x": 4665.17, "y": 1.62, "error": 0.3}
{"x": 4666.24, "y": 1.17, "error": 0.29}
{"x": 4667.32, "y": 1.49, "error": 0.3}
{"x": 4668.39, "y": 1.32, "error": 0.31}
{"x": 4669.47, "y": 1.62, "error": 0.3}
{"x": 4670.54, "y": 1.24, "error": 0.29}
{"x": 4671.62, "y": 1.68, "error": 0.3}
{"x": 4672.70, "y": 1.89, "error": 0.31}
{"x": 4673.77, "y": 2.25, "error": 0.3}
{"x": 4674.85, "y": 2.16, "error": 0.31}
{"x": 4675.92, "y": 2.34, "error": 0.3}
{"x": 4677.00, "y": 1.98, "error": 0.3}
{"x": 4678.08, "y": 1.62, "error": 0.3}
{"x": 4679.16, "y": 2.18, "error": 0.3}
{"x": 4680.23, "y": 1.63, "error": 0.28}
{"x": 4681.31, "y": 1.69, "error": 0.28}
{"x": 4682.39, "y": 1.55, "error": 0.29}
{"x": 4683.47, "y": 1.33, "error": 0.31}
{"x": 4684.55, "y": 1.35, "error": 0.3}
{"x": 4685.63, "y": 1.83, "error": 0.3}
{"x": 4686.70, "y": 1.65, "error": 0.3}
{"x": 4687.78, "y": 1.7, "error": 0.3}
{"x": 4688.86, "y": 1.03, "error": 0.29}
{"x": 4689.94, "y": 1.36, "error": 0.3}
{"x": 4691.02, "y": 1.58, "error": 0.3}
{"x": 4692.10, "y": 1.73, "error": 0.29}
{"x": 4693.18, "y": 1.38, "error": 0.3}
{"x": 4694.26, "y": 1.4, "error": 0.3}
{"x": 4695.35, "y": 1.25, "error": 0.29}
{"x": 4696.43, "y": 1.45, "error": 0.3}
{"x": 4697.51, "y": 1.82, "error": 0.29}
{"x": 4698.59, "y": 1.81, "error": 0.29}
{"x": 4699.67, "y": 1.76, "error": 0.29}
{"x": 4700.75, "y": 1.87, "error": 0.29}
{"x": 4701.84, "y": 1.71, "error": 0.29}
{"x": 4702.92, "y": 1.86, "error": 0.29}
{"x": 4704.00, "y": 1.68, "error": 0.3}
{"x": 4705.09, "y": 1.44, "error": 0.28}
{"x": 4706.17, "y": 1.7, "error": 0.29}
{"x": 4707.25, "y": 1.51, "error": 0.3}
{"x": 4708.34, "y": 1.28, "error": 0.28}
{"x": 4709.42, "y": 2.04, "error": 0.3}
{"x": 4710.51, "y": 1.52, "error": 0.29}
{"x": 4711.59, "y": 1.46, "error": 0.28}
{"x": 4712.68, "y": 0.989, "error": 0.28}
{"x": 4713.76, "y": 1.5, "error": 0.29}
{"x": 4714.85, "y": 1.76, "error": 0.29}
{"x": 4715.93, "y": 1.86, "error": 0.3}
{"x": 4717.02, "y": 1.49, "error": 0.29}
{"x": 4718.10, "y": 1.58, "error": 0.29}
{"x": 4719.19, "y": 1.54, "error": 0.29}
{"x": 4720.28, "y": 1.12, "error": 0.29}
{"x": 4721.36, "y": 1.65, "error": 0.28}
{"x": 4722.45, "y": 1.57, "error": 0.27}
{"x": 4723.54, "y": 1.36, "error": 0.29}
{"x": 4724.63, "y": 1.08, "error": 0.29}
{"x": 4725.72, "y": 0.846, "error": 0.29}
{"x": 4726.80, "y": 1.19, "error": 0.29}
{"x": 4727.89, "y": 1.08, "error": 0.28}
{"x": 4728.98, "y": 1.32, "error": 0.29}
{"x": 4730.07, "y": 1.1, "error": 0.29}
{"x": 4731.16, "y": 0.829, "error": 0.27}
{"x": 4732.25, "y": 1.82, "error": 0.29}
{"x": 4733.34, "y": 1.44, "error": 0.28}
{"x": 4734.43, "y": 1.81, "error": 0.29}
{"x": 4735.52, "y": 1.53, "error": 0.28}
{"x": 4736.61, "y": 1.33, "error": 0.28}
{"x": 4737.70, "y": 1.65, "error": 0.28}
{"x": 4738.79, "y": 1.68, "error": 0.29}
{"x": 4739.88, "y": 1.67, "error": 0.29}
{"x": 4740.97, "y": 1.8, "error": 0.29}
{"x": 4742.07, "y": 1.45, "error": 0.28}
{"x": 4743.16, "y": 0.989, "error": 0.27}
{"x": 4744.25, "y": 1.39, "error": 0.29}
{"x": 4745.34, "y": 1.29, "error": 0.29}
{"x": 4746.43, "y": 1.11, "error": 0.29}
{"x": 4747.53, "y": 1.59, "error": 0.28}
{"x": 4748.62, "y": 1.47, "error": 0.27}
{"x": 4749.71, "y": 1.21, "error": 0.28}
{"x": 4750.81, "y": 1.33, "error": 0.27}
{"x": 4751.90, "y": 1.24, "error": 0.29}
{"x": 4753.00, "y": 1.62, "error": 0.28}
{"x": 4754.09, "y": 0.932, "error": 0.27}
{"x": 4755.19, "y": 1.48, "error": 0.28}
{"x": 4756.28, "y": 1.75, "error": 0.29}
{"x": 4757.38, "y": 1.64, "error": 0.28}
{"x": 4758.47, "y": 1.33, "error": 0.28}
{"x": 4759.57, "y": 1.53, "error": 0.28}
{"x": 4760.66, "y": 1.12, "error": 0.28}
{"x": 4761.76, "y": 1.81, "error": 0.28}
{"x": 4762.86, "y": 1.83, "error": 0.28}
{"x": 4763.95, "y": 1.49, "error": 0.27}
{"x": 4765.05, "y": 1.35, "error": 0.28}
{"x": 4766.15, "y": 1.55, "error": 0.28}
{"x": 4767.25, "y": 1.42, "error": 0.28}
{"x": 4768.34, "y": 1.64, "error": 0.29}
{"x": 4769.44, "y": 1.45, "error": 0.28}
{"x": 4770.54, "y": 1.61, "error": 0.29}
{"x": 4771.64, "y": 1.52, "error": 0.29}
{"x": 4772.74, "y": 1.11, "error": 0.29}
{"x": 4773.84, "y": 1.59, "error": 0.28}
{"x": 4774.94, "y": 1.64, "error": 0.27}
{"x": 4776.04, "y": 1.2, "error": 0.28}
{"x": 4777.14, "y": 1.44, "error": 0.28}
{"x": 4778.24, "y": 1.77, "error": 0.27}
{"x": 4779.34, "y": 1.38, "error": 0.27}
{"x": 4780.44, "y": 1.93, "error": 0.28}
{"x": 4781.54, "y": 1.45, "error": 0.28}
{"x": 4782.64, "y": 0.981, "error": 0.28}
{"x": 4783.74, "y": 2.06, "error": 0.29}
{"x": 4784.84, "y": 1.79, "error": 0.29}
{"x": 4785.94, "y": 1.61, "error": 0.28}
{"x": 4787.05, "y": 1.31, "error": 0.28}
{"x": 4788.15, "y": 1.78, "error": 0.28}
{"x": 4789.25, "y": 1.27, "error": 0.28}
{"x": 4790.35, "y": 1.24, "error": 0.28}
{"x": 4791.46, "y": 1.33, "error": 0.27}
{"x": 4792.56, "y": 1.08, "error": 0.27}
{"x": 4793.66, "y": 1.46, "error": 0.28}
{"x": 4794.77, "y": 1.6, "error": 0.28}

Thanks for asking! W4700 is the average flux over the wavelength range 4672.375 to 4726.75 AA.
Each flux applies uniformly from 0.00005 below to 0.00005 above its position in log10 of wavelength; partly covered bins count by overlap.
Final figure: 1.6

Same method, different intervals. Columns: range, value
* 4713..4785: 1.45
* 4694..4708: 1.63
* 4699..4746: 1.48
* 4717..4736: 1.35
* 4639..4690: 1.55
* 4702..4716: 1.58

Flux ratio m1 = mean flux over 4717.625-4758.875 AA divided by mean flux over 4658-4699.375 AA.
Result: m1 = 0.9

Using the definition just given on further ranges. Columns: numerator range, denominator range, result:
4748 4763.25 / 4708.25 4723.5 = 0.95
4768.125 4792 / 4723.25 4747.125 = 1.11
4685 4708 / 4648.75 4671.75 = 1.14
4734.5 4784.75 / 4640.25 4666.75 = 1.03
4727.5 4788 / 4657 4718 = 0.93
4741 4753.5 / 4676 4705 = 0.83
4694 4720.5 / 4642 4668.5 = 1.11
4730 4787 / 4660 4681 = 0.90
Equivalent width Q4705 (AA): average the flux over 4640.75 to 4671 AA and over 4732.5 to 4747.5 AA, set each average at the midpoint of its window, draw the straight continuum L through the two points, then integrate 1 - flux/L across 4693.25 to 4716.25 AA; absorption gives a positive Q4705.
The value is -2.1 AA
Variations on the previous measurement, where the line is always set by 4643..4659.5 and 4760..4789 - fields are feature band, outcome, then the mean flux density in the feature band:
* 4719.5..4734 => 2.2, 1.27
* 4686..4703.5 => -1.2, 1.59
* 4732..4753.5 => 0.7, 1.47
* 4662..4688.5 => -3.9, 1.69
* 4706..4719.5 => -0.5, 1.55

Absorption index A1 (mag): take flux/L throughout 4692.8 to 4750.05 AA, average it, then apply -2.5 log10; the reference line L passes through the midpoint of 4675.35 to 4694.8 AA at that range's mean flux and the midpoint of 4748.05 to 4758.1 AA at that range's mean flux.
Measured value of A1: 0.029 mag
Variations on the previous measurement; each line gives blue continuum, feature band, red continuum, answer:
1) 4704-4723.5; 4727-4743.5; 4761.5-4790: 0.07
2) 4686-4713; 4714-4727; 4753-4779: 0.08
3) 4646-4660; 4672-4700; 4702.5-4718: -0.12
